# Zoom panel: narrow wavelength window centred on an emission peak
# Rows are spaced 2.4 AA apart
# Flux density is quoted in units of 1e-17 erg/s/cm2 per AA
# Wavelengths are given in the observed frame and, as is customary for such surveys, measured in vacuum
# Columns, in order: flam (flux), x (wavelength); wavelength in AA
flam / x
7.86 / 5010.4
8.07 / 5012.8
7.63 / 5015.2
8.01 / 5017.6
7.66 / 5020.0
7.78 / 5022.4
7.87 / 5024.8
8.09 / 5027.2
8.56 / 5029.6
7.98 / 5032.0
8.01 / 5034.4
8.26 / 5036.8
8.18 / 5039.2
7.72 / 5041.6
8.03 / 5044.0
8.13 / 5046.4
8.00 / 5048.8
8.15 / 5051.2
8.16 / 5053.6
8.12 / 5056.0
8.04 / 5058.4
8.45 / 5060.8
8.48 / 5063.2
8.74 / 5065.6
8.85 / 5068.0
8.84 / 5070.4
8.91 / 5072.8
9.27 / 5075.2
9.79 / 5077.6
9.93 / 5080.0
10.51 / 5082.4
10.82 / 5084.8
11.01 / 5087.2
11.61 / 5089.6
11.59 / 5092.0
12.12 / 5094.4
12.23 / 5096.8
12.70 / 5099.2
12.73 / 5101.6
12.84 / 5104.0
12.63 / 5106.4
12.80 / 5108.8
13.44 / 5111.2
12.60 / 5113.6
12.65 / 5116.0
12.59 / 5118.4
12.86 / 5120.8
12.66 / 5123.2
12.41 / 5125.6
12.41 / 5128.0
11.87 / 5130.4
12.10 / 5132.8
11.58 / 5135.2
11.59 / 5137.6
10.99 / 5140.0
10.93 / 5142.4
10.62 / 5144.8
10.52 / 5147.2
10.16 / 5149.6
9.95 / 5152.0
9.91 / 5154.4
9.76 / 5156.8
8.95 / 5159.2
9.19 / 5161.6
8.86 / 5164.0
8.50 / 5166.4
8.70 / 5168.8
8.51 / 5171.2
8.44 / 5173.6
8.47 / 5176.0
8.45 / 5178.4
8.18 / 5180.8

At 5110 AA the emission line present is Mg II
